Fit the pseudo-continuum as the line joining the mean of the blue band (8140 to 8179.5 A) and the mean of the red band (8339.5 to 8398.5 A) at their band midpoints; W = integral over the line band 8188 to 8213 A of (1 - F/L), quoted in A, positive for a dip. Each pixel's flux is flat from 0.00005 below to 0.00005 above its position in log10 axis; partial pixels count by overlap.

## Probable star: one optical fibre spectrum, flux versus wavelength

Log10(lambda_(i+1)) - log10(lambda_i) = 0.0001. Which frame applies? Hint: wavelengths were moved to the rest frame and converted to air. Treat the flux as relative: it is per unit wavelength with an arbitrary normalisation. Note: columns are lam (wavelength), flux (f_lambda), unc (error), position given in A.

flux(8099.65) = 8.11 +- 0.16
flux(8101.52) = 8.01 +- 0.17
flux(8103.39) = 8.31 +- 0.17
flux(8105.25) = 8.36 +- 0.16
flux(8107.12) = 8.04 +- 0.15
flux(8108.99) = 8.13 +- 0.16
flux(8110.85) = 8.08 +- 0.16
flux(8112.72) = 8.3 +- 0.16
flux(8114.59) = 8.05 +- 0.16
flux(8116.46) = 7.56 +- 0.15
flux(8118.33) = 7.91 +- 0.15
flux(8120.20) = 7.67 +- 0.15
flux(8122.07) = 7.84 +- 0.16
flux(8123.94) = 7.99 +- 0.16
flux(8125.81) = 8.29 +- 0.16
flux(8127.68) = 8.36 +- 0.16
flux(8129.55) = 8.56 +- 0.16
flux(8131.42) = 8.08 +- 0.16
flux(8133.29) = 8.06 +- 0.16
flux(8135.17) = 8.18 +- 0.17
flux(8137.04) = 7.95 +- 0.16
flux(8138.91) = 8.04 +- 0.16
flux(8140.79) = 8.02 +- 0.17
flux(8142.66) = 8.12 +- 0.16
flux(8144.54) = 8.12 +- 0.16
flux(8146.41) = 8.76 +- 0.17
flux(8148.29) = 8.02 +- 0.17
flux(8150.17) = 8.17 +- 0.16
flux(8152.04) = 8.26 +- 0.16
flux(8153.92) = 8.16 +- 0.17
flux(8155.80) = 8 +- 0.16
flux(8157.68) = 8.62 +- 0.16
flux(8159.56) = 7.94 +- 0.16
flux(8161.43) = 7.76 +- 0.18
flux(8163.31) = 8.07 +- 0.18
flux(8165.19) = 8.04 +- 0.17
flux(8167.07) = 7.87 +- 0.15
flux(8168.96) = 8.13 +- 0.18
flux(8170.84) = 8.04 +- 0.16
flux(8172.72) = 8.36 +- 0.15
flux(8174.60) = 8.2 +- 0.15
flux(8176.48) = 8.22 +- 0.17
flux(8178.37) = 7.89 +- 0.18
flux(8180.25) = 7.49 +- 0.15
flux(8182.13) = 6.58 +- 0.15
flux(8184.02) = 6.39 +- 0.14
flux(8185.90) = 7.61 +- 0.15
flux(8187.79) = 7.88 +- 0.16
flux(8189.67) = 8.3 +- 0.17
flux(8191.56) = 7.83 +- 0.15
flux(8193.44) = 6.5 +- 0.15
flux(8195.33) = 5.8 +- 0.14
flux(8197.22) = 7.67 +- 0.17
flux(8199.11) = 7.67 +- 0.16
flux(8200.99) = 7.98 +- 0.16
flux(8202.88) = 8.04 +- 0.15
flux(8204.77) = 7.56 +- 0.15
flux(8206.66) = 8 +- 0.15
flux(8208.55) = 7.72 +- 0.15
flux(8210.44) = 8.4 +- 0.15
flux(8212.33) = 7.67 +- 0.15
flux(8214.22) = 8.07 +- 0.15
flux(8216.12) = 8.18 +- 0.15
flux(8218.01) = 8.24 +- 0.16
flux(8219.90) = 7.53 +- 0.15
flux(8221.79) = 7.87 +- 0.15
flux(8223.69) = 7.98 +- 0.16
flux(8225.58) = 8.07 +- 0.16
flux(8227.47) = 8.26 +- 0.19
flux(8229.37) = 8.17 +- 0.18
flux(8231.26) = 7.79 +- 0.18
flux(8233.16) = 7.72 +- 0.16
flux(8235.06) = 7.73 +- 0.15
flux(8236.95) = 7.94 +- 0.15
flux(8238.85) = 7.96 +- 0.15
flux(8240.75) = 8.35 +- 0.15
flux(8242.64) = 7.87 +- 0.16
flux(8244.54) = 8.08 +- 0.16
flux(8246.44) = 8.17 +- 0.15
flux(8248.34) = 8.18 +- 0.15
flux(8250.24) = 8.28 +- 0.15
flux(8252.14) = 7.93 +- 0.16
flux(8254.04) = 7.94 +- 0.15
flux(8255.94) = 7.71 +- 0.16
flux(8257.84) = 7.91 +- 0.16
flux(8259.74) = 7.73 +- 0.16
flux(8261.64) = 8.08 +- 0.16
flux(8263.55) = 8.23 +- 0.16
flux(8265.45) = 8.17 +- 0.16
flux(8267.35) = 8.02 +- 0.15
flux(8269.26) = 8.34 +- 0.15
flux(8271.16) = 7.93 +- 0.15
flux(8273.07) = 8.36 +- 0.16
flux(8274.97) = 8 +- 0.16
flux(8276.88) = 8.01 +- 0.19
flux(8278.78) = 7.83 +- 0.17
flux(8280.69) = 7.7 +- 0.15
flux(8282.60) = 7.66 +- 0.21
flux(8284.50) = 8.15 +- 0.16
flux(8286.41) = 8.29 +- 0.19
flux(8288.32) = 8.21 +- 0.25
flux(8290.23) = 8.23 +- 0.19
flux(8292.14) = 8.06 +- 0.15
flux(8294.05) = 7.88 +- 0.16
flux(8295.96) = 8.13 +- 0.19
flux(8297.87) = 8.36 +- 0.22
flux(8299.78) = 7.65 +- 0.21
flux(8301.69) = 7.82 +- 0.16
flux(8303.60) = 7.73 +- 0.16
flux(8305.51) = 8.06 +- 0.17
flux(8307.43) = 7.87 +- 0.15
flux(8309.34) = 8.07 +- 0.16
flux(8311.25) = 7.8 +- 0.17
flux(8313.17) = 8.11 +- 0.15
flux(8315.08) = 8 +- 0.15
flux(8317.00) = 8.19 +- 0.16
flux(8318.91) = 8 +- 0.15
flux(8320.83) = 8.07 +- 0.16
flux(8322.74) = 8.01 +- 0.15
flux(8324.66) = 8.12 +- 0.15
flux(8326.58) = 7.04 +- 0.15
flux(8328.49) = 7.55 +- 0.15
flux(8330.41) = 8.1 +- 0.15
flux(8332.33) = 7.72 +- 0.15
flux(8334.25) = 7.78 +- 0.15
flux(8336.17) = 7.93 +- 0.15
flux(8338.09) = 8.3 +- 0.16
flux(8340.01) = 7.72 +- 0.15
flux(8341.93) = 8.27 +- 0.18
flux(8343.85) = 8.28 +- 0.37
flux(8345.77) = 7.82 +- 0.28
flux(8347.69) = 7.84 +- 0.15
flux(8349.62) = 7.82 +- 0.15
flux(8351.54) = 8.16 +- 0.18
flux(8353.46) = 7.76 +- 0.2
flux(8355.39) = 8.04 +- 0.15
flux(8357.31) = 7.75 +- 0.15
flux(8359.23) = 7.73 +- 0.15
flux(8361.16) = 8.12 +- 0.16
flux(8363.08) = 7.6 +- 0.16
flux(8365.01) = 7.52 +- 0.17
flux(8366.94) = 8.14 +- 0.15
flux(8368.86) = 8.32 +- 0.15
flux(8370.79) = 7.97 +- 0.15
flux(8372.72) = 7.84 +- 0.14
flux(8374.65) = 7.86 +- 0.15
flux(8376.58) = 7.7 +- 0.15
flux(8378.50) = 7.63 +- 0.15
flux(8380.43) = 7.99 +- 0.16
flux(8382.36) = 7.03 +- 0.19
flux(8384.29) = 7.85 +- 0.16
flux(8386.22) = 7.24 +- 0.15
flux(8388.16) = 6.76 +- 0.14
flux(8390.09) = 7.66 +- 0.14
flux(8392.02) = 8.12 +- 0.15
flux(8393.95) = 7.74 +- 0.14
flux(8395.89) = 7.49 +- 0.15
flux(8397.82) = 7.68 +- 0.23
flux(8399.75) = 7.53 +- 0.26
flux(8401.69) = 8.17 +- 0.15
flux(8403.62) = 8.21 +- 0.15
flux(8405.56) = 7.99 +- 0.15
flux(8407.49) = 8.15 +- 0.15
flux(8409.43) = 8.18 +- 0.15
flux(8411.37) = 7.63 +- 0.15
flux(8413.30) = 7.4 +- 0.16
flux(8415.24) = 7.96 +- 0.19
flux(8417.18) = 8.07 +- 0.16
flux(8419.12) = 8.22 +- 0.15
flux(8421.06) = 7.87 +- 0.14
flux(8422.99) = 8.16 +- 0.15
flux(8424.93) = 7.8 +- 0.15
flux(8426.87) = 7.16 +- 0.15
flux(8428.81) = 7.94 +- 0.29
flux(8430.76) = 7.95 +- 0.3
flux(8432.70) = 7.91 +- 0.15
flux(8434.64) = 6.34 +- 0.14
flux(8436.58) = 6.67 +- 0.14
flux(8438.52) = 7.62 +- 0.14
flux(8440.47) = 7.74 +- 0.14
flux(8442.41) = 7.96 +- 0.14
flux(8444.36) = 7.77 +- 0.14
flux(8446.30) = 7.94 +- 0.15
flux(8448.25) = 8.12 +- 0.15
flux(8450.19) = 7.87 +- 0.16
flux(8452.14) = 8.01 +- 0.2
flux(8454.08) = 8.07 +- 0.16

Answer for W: 1.3 A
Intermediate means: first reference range 8.13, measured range 7.64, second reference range 7.79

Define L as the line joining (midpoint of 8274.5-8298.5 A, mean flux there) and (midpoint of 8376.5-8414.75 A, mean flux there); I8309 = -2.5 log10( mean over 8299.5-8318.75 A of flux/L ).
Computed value 0.003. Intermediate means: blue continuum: 8.03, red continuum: 7.71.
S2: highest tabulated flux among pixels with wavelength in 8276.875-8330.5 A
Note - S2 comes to 8.36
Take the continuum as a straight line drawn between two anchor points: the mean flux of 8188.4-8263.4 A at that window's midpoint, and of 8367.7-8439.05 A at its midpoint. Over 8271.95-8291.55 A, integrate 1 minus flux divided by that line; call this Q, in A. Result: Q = -0.5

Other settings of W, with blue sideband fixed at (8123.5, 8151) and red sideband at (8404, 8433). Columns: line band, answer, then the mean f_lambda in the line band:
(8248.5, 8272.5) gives 0.1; 8.03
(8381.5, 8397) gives 0.9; 7.49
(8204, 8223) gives 0.4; 7.93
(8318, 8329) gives 0.3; 7.81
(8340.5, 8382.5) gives 0.4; 7.89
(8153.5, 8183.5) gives 0.8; 7.93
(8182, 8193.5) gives 1.0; 7.41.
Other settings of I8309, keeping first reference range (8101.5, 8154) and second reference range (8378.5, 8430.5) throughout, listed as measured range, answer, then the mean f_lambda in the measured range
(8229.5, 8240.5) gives 0.013 mag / 7.88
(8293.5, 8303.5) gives -0.007 mag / 7.95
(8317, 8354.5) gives -0.009 mag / 7.92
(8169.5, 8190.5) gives 0.044 mag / 7.73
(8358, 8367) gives 0.005 mag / 7.79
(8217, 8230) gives -0.003 mag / 8.02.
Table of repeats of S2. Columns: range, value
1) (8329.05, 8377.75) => 8.32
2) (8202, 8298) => 8.4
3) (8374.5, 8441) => 8.22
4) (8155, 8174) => 8.62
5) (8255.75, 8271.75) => 8.34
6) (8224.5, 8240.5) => 8.26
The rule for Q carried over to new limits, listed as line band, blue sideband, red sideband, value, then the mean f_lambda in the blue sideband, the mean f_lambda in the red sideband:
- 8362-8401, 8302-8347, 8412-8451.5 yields 0.7 A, 7.93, 7.73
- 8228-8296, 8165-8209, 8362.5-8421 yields -2.8 A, 7.65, 7.79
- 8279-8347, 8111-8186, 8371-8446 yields -1.2 A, 8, 7.71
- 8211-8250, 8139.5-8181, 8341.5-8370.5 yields 0.2 A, 8.1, 7.94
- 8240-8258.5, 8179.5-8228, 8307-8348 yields -0.7 A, 7.66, 7.94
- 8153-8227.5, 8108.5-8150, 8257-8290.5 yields 2.4 A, 8.1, 8.04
